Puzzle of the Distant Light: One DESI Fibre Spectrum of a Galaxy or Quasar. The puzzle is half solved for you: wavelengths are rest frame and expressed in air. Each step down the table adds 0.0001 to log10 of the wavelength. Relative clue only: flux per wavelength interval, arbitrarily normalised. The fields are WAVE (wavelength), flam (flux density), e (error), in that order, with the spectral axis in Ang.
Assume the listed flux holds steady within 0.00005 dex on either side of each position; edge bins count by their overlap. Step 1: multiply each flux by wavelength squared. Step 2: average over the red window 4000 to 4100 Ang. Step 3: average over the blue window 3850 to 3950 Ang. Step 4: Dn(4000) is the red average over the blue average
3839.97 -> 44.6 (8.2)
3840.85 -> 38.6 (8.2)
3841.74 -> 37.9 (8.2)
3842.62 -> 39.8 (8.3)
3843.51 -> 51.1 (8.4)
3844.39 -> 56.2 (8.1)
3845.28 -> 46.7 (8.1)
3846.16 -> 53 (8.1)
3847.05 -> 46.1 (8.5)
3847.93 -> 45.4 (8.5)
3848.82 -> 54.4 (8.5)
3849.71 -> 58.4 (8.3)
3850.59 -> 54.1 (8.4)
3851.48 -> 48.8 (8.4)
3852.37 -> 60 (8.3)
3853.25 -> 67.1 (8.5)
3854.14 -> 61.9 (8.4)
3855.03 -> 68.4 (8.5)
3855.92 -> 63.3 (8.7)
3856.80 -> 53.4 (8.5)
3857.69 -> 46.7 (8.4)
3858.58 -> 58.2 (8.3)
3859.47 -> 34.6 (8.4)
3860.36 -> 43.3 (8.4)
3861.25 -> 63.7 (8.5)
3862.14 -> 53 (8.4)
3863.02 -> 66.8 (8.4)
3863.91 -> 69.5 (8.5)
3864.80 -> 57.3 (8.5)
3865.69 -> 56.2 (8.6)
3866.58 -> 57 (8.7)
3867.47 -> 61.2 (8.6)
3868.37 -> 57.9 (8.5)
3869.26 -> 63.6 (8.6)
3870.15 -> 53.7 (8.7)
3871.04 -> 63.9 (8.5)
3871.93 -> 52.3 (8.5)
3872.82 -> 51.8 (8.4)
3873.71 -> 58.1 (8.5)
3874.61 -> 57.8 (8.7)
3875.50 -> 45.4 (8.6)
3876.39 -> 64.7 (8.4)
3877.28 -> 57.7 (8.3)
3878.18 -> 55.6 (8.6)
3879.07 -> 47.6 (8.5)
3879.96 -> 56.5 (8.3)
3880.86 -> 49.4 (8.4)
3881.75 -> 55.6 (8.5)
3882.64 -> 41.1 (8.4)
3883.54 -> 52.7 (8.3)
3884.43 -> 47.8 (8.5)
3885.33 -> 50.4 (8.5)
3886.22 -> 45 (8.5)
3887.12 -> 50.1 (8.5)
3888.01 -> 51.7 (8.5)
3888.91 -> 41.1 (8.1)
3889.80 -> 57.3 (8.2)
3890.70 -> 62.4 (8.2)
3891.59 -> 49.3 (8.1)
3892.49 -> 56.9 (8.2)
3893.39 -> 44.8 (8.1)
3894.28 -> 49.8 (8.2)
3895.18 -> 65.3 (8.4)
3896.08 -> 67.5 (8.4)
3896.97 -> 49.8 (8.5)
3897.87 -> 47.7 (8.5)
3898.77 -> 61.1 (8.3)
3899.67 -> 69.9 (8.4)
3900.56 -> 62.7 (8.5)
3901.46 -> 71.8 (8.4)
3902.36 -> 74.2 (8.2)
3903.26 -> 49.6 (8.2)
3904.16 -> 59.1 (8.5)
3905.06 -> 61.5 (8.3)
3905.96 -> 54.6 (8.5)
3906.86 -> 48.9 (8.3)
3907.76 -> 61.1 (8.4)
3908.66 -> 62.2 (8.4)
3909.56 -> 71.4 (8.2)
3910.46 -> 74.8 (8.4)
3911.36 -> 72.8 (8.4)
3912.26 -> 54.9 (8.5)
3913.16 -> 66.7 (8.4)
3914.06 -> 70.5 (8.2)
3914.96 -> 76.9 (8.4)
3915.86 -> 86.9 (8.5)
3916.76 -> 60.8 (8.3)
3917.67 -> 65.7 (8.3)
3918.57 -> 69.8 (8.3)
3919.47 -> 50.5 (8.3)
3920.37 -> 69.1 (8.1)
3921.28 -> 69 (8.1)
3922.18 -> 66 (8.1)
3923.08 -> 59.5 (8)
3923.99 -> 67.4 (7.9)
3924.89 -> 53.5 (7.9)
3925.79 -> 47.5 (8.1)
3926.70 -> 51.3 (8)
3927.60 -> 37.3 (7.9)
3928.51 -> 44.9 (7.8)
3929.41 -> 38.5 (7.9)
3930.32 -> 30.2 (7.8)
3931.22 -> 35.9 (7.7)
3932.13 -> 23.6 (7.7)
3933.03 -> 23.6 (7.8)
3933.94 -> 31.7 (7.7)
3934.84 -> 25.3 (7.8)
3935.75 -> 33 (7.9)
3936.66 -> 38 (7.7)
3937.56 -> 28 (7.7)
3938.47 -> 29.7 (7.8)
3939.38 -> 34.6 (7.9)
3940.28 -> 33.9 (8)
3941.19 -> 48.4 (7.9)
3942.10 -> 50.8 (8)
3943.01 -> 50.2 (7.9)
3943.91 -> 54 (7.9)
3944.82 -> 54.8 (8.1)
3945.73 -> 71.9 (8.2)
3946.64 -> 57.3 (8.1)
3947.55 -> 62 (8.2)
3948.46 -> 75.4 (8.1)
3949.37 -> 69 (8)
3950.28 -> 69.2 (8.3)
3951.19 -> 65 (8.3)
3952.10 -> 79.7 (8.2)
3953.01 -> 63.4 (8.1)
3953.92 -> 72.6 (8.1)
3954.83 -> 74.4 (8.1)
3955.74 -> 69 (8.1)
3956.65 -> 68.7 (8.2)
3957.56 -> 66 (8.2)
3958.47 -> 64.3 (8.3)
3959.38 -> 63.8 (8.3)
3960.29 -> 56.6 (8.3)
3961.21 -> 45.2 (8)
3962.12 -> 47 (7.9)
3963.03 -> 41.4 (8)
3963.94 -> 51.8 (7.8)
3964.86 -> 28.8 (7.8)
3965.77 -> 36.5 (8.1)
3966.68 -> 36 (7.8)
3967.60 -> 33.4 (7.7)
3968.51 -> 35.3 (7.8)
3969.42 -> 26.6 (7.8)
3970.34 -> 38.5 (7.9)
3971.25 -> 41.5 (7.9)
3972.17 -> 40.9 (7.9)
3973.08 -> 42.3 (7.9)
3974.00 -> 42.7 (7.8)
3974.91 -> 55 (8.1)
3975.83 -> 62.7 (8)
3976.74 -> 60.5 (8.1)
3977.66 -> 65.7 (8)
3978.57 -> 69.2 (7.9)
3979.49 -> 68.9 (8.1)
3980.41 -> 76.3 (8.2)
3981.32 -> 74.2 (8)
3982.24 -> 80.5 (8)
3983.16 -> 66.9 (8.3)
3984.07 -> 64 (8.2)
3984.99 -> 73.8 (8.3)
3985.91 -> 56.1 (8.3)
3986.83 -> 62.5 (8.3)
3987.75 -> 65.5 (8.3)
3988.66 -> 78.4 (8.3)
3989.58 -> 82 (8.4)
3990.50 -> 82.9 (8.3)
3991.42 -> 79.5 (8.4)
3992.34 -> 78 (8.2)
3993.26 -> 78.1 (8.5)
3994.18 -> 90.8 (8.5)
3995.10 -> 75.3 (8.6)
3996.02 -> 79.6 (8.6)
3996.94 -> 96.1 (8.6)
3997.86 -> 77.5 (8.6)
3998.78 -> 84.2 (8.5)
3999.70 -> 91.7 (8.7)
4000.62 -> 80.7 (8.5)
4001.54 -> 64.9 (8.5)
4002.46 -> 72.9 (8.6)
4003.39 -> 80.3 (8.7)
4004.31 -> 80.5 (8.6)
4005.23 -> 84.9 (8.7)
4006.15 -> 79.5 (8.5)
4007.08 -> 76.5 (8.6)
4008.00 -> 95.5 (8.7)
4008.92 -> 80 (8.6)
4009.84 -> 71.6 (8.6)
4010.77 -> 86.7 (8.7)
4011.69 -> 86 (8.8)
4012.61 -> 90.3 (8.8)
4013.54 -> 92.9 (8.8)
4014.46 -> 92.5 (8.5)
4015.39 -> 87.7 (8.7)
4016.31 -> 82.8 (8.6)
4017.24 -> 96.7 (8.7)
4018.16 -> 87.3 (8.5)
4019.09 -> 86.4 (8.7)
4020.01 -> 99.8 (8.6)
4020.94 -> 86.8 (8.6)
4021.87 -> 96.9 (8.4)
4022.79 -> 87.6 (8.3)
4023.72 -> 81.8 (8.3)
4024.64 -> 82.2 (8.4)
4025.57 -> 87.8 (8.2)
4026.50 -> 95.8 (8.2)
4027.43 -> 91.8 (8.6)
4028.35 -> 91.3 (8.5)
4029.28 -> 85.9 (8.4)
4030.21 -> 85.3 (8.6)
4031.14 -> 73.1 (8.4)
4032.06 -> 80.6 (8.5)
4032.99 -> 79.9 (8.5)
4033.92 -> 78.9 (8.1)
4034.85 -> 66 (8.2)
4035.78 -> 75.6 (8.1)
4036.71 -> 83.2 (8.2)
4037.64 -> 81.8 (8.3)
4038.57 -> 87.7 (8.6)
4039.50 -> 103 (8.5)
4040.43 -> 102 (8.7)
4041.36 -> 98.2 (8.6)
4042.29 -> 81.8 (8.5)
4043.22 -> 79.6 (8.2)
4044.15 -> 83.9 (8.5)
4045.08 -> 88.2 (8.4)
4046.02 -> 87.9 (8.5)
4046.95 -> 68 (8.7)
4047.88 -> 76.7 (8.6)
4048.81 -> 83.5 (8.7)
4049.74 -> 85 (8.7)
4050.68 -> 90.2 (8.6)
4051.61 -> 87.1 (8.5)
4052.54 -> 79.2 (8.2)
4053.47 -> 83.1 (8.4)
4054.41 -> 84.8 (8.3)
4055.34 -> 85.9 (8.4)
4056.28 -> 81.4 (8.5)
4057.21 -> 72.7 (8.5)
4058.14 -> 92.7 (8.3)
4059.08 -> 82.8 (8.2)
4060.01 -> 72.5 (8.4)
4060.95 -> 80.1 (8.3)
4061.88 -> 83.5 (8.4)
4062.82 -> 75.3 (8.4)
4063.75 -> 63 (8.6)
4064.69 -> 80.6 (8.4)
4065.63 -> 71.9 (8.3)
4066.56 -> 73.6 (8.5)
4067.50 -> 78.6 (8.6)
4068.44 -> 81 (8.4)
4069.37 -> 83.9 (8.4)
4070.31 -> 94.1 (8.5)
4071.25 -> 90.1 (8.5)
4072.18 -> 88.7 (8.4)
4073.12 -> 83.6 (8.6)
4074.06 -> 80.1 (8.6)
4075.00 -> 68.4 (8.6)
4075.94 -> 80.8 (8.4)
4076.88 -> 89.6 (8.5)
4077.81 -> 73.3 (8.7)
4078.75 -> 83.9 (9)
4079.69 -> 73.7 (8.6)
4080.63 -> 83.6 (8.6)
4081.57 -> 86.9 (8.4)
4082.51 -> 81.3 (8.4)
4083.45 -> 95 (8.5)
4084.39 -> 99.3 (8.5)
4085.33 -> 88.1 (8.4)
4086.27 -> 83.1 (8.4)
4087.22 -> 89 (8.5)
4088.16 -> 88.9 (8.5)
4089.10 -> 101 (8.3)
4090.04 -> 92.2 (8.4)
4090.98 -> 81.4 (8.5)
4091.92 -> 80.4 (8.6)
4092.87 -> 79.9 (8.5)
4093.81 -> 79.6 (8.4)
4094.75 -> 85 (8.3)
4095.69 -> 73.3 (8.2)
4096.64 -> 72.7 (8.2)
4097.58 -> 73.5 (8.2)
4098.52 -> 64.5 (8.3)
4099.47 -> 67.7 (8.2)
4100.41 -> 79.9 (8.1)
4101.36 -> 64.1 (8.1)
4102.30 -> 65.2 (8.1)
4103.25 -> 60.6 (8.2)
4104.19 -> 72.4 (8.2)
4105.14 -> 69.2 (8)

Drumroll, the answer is 1.6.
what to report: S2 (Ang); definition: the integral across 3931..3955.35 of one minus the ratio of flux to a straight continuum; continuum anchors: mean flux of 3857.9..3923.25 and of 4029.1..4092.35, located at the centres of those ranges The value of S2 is 5.86 Ang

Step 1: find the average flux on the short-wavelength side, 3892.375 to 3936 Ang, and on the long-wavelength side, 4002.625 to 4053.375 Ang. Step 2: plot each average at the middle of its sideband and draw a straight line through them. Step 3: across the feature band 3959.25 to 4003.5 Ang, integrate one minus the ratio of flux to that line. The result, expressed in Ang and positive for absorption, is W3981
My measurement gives 6.7 Ang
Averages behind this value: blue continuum 56.1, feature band 62.8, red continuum 85.3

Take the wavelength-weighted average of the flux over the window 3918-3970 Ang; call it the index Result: 50.5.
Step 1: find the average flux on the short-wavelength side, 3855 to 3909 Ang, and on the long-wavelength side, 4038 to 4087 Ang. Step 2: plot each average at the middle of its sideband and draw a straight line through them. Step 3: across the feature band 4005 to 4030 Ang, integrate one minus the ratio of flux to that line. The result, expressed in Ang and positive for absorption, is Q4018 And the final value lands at -3.6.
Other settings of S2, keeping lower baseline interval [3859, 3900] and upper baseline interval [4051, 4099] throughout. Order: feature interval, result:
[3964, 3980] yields 5.0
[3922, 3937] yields 5.0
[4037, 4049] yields -1.4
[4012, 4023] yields -2.5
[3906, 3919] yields -1.7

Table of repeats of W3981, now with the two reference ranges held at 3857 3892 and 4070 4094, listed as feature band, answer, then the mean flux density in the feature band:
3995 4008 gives -1.40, 81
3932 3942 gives 4.85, 32.7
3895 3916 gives -1.84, 63.9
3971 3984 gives 1.62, 61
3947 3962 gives 0.00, 66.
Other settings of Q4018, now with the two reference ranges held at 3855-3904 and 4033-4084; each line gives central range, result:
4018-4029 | -1.8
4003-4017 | -1.8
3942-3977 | 6.7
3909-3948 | 6.5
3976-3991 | 0.2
